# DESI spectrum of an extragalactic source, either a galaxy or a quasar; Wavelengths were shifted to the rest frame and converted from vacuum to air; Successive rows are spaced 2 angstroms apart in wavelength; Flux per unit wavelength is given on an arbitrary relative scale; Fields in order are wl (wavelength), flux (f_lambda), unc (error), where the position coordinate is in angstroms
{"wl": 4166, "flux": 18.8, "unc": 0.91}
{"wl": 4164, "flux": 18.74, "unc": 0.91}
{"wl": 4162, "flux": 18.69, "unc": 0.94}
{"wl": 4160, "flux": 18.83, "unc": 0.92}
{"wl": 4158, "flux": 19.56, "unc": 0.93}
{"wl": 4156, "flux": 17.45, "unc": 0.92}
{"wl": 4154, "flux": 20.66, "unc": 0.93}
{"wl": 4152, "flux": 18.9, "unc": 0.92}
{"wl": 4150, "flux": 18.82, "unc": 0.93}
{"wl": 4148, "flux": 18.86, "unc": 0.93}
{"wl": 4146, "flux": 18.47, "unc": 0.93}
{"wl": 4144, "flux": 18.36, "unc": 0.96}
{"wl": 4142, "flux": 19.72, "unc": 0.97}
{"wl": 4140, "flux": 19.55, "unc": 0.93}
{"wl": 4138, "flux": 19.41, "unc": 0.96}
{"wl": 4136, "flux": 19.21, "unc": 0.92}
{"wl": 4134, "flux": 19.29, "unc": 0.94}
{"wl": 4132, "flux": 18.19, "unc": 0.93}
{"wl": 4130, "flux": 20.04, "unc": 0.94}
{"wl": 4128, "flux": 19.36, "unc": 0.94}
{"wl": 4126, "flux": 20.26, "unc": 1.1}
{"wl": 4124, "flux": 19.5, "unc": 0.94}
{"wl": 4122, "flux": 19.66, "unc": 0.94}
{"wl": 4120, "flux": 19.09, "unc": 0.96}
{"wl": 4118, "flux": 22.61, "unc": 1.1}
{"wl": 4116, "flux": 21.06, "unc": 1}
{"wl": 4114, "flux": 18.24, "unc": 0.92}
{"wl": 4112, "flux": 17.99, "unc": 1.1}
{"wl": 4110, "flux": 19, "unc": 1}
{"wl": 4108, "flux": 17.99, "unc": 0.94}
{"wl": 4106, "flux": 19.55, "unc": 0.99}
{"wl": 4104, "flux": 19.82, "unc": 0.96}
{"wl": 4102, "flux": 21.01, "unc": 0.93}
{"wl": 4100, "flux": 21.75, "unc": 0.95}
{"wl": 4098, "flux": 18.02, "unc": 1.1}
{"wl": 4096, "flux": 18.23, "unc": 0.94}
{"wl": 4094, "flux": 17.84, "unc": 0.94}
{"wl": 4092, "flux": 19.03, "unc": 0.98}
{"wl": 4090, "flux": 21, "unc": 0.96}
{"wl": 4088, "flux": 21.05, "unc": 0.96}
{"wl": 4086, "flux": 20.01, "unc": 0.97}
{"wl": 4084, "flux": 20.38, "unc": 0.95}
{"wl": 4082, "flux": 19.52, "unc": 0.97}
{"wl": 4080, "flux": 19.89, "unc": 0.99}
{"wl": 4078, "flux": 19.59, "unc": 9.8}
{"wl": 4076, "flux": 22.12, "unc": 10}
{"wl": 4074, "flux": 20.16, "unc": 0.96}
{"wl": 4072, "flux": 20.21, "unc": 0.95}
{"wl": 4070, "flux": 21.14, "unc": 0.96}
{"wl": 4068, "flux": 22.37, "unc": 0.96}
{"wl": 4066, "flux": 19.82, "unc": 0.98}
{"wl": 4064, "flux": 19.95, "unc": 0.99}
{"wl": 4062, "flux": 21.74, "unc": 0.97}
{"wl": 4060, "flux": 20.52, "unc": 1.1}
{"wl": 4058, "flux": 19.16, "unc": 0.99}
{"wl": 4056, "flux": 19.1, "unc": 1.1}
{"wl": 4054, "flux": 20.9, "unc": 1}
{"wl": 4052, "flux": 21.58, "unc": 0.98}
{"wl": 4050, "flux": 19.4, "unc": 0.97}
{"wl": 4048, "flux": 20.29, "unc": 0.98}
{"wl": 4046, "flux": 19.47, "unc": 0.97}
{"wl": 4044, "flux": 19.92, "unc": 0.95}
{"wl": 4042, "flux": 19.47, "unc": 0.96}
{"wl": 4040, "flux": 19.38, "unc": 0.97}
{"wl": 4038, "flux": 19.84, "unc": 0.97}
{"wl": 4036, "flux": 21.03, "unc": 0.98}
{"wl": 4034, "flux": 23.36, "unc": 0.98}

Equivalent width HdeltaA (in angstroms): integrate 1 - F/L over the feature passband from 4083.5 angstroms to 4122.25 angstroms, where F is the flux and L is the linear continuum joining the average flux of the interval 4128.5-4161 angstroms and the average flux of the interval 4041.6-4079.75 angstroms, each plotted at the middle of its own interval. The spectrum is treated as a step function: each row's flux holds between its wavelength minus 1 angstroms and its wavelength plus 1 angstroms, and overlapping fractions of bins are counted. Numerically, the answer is 0.1 angstroms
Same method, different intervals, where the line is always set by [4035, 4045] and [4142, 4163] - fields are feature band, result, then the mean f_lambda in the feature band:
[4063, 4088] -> -1.08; 20.5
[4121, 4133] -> -0.23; 19.5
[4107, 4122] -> -0.15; 19.4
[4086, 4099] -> 0.13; 19.3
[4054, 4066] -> -0.24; 20.1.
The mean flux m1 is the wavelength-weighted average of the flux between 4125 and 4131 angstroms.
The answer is 19.9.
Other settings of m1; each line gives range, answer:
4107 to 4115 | 18.3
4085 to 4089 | 20.5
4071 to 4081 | 20.4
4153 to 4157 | 19.1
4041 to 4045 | 19.7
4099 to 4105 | 20.9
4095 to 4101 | 19.3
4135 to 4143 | 19.5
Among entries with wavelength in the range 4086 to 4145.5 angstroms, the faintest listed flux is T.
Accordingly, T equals 17.84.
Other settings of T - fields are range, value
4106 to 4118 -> 17.99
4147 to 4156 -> 17.45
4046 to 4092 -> 19.03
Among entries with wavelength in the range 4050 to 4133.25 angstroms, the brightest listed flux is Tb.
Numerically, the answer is 22.61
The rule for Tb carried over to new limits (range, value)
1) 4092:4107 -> 21.75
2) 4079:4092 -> 21.05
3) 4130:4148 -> 20.04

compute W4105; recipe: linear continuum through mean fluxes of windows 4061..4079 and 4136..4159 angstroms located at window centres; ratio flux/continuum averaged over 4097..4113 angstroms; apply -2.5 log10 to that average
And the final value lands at 0.03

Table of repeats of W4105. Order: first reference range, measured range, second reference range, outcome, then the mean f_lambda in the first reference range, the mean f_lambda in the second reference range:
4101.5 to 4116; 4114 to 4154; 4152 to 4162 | -0.022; 19.2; 19.1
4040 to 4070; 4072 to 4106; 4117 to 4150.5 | -0.003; 20.3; 19.4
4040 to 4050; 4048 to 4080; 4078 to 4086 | -0.037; 19.7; 19.9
